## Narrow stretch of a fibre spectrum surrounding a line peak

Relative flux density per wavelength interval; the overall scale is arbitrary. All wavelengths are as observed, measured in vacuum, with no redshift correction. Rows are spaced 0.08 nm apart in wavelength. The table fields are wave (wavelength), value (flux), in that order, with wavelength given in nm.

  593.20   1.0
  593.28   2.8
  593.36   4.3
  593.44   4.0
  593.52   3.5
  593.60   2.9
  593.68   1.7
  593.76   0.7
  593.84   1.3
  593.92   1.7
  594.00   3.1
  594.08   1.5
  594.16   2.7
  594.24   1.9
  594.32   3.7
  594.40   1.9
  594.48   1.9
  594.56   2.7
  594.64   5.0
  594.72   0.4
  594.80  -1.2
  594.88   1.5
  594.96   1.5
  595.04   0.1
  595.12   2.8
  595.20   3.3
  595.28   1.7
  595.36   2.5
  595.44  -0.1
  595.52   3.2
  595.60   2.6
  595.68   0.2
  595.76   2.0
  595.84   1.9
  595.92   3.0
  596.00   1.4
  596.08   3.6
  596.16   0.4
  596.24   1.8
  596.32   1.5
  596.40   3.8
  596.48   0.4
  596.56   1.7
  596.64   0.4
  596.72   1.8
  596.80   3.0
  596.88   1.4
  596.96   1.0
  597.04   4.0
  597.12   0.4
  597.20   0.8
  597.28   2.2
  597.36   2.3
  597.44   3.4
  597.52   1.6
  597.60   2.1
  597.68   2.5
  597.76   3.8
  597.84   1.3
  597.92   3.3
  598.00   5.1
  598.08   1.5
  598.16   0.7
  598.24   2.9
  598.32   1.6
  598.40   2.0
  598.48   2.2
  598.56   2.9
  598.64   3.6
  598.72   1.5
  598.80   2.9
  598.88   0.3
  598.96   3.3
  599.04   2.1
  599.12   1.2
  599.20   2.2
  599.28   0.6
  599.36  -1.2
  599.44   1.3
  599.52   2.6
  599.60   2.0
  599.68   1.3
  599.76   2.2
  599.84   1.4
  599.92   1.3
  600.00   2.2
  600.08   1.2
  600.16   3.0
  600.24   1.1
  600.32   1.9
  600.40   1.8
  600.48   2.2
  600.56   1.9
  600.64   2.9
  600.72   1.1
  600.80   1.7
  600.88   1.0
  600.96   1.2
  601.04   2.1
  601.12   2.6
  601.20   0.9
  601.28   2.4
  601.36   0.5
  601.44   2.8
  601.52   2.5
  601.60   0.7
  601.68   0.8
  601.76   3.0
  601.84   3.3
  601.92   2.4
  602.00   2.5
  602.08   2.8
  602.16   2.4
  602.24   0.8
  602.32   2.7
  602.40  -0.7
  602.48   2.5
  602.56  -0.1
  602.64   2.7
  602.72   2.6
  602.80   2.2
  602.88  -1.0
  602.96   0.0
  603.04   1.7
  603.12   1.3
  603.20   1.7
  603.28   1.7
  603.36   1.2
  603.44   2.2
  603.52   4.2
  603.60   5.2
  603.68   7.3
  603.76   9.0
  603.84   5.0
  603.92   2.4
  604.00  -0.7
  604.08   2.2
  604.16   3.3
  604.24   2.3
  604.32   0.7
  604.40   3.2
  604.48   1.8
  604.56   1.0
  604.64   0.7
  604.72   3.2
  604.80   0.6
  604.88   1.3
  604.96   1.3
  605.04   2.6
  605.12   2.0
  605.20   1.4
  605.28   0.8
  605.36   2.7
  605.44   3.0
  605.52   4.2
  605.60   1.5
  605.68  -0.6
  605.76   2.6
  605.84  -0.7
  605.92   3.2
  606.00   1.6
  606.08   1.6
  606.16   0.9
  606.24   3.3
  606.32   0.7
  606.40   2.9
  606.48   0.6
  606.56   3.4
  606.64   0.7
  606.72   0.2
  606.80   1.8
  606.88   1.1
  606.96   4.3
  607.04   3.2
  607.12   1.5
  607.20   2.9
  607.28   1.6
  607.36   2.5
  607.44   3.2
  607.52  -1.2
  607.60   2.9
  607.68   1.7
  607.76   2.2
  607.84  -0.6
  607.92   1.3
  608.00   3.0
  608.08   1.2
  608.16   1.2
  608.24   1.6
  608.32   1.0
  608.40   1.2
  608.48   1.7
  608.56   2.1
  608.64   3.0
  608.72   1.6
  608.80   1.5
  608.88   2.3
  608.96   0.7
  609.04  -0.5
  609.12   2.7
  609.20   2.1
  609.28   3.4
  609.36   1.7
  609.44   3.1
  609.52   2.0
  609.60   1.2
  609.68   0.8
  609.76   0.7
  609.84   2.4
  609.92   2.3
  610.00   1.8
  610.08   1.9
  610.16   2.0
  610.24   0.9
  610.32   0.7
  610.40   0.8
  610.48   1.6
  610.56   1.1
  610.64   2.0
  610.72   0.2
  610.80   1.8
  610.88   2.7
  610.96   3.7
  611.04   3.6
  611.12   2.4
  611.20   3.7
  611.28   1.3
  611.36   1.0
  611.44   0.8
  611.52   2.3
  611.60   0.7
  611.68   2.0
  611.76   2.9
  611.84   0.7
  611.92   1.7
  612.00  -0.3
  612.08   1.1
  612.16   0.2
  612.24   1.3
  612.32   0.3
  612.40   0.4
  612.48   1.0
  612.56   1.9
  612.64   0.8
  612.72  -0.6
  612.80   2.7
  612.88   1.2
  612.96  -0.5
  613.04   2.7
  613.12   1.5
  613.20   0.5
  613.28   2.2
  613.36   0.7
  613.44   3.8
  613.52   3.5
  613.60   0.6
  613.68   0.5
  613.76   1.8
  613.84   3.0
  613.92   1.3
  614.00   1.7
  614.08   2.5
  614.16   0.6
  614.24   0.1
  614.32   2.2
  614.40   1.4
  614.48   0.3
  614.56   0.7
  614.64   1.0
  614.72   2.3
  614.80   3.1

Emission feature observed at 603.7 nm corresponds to [O III]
